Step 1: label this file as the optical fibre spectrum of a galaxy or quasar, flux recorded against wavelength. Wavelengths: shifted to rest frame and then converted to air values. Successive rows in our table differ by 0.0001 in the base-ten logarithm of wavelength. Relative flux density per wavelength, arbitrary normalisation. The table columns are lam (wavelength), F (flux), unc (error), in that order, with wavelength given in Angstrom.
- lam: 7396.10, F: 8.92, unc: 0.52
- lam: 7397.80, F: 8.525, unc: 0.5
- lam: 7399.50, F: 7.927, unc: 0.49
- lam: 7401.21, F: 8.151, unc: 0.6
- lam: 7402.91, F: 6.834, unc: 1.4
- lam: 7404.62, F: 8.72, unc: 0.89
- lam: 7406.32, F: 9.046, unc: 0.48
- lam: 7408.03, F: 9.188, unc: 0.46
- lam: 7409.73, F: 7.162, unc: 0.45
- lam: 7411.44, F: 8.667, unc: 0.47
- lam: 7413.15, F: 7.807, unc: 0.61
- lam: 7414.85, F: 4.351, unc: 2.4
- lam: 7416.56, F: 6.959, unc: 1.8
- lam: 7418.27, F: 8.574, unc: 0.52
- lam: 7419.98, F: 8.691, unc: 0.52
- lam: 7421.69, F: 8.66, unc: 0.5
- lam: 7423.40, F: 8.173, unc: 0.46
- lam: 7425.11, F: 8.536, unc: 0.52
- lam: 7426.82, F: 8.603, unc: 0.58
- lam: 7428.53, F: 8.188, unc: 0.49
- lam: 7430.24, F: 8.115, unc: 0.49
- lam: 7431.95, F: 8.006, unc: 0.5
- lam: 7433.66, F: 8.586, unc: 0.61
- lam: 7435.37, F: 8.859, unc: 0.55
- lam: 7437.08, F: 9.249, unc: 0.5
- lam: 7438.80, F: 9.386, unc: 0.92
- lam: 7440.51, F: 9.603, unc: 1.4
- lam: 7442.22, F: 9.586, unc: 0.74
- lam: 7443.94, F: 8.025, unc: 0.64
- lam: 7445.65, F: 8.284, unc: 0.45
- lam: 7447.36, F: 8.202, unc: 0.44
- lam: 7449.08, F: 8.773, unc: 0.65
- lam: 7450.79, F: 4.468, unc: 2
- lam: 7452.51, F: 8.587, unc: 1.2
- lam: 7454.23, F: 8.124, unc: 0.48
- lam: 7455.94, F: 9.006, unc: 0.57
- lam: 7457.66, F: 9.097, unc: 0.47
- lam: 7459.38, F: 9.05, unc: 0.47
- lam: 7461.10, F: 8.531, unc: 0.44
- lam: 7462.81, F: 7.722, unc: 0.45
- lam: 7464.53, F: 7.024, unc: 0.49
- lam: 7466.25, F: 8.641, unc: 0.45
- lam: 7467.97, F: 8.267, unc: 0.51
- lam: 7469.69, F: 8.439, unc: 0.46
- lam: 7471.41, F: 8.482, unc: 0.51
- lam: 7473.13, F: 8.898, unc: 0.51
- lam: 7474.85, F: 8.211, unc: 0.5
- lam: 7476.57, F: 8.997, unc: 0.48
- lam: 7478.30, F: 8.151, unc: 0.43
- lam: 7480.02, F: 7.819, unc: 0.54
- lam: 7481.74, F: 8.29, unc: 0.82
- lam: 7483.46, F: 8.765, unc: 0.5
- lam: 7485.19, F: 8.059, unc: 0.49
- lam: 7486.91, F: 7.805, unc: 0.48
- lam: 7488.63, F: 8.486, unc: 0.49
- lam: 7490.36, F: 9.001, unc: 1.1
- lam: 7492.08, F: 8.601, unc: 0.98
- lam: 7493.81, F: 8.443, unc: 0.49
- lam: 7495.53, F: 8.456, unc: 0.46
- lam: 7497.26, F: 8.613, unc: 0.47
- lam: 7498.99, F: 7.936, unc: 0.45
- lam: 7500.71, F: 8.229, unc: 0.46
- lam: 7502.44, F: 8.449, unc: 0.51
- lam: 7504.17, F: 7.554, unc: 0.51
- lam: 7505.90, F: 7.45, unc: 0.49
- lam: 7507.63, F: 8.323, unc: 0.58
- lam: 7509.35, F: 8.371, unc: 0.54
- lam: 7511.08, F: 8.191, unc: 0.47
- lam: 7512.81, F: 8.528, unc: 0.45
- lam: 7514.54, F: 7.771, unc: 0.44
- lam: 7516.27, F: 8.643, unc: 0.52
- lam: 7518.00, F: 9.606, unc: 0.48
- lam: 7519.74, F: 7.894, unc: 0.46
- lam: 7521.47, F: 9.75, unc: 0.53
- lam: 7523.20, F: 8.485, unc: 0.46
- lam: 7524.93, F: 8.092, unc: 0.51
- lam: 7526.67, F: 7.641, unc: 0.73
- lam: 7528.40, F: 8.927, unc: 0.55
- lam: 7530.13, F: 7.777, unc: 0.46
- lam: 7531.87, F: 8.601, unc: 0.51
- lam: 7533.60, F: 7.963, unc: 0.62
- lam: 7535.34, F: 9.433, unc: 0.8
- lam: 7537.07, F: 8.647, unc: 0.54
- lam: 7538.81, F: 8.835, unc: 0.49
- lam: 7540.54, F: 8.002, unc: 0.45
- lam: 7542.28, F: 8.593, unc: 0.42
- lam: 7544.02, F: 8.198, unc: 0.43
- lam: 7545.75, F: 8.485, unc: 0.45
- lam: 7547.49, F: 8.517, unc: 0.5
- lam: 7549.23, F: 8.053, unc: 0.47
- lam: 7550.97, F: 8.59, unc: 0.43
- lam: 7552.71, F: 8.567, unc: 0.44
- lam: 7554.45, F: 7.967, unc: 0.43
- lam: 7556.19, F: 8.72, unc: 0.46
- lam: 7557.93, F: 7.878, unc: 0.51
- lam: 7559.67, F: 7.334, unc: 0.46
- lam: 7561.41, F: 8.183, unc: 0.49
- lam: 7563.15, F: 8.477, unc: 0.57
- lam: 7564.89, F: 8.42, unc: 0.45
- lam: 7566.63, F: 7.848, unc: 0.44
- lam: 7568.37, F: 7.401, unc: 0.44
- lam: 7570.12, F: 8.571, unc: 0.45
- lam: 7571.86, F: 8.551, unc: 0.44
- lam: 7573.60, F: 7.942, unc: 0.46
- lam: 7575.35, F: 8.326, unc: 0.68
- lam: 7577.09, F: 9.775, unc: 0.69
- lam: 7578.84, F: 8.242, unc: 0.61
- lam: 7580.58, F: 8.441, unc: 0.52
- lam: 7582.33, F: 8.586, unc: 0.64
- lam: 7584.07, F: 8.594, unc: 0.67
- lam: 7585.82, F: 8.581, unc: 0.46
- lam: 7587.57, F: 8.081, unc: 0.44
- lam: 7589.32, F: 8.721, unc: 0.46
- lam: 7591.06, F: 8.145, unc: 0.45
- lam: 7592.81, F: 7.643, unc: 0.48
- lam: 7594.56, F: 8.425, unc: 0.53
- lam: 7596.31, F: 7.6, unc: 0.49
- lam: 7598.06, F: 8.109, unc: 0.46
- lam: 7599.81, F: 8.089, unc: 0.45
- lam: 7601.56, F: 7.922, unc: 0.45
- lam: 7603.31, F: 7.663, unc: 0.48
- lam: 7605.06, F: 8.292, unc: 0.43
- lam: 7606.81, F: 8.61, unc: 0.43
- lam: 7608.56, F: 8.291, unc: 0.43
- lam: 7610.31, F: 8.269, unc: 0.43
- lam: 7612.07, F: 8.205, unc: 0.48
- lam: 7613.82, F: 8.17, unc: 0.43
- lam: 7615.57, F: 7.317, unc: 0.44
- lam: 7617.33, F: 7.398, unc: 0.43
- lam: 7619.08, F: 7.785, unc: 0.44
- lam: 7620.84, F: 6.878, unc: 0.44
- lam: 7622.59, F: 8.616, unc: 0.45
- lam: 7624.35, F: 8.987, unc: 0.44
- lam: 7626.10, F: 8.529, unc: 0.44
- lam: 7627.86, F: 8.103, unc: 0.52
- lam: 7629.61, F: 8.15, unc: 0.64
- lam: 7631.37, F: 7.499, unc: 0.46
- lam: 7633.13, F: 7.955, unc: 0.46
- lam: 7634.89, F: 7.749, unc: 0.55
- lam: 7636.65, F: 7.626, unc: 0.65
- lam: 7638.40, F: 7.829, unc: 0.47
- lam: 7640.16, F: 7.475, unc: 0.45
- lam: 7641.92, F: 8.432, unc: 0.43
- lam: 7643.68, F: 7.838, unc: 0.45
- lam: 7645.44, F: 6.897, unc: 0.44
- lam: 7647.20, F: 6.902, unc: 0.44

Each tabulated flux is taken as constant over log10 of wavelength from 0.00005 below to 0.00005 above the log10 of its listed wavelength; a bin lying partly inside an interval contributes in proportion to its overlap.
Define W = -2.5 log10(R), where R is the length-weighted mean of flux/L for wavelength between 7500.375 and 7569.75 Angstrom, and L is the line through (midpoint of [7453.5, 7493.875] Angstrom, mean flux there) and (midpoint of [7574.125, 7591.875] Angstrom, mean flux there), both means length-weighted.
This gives 0.02 mag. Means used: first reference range 8.41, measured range 8.31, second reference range 8.54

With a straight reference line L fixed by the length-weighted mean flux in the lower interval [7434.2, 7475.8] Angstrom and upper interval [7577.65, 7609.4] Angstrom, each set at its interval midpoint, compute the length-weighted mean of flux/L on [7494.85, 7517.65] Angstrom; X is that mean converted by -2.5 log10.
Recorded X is 0.02 mag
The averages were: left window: 8.44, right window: 8.24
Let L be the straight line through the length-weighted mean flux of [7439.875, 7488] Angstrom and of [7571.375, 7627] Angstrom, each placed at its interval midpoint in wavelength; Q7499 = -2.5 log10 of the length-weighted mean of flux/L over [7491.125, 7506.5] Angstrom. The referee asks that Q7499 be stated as 0.010 mag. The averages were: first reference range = 8.31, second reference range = 8.21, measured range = 8.21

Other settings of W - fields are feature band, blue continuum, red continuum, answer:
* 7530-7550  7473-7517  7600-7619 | -0.035 mag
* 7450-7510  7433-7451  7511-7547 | 0.040 mag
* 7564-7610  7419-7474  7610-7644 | -0.029 mag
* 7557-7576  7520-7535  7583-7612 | 0.028 mag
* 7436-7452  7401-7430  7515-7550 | -0.036 mag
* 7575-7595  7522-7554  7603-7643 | -0.037 mag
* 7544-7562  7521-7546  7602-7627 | 0.020 mag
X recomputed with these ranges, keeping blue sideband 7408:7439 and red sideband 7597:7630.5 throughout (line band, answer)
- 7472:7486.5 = -0.034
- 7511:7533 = -0.046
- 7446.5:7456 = 0.050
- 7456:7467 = -0.034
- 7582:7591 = -0.052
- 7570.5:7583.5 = -0.062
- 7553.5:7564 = -0.001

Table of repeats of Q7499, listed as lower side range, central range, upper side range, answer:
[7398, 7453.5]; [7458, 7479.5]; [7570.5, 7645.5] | -0.027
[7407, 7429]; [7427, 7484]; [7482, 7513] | -0.038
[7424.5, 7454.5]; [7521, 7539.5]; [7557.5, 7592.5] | -0.025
